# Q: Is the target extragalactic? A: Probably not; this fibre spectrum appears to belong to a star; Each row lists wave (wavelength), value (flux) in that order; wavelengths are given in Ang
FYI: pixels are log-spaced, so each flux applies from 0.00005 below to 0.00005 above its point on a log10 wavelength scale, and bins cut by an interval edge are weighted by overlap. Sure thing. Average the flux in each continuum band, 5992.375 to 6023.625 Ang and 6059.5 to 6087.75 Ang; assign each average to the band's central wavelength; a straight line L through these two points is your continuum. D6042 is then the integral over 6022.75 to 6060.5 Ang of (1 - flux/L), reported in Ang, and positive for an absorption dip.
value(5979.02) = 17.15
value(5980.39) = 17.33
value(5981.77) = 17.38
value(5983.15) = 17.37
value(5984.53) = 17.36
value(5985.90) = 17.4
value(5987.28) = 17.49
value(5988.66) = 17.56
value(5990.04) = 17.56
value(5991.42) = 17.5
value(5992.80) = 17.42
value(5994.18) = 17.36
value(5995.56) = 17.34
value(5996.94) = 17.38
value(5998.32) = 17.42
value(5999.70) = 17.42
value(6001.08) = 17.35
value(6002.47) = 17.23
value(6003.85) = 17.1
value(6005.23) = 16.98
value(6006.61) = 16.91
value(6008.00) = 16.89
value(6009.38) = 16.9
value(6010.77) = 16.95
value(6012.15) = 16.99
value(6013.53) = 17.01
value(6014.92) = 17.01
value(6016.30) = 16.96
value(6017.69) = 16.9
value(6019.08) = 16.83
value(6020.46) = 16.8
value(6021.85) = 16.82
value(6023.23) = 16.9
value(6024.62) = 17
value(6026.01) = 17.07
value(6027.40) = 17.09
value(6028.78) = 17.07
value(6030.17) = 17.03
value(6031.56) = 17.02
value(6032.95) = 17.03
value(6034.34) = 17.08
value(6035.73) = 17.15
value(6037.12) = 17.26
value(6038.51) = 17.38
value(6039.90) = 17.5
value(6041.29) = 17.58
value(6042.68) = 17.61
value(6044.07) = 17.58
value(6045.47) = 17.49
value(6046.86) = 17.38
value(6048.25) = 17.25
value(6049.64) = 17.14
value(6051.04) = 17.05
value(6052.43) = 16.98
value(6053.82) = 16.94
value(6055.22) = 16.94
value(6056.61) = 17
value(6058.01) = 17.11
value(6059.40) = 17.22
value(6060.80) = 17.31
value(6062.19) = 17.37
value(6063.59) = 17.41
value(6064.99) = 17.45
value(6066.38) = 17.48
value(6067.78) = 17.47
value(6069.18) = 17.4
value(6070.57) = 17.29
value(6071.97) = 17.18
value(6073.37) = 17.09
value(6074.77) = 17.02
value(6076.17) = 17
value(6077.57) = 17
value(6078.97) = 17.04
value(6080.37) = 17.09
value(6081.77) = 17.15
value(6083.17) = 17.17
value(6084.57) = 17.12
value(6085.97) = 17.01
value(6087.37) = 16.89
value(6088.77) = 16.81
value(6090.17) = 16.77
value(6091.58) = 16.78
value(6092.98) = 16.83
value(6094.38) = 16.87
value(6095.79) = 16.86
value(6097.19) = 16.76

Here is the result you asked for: -0.1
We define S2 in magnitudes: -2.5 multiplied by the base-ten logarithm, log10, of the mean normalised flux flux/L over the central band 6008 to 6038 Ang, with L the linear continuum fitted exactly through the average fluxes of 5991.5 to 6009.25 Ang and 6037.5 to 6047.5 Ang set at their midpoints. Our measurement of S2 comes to 0.02 mag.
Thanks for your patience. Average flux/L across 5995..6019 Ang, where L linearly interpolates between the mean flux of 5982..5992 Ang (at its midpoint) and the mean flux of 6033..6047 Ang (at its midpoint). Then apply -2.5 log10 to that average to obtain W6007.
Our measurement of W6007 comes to 0.02 mag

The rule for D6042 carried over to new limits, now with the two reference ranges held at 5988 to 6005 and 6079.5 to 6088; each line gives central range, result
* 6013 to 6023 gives 0.2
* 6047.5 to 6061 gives 0.1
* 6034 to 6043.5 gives -0.1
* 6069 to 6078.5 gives 0.0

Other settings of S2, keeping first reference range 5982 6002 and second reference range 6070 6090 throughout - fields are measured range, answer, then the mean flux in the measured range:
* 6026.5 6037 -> 0.011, 17.1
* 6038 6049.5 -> -0.016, 17.5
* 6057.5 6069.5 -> -0.015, 17.4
